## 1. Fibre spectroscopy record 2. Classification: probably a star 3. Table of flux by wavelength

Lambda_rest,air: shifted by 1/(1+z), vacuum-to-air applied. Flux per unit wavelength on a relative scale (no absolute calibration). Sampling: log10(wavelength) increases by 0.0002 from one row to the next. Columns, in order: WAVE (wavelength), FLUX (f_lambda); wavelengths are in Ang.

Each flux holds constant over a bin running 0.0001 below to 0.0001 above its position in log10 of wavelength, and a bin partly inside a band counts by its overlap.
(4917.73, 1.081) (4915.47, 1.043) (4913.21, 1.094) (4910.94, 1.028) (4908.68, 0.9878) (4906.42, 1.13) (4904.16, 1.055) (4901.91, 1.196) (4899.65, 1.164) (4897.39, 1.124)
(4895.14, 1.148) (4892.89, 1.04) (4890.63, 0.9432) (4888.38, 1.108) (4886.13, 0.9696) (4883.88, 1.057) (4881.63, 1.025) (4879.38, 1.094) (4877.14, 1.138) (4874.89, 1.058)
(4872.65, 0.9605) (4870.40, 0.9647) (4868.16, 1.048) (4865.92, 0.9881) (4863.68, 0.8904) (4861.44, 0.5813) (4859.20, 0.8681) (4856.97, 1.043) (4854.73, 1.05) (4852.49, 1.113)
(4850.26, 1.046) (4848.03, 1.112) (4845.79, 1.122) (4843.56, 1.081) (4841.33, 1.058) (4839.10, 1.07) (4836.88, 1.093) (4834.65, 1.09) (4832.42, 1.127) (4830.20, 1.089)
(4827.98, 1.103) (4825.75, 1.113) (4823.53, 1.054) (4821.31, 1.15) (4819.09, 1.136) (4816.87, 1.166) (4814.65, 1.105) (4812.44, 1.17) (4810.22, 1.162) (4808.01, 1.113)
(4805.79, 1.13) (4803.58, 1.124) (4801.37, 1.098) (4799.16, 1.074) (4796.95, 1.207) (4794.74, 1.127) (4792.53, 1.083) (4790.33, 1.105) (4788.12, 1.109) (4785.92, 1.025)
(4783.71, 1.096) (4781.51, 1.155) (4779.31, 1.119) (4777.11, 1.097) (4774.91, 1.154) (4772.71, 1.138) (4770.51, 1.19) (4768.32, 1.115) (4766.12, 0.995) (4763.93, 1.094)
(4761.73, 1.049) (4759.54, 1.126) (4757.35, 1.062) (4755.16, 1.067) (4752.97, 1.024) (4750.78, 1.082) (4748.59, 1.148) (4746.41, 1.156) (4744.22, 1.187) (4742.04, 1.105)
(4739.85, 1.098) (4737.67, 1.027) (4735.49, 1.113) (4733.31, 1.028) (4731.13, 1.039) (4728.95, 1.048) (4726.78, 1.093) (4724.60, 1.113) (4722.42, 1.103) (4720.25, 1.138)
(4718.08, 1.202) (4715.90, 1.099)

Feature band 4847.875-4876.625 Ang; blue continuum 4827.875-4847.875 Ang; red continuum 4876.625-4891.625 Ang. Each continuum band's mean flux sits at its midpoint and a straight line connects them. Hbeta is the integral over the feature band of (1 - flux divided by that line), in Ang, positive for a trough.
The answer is 2.4 Ang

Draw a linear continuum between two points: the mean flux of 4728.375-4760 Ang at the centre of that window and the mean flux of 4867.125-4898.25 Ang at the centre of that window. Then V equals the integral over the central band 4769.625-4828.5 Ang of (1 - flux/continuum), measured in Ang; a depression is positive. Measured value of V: -2.8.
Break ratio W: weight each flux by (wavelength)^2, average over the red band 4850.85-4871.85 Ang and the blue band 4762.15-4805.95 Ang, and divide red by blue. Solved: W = 0.89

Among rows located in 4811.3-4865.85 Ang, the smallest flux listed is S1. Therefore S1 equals 0.5813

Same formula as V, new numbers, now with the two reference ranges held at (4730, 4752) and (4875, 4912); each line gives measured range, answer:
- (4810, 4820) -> -0.6 Ang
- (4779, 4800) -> -0.4 Ang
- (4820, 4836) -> -0.3 Ang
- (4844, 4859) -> 0.2 Ang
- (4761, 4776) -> -0.2 Ang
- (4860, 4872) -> 2.0 Ang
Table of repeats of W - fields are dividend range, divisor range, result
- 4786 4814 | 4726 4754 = 1.06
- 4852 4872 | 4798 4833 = 0.86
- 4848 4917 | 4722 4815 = 0.98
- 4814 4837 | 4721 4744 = 1.07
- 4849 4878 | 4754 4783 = 0.92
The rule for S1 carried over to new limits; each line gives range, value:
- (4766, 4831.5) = 0.995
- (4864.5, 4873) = 0.9605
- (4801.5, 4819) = 1.105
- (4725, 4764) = 1.024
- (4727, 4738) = 1.027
